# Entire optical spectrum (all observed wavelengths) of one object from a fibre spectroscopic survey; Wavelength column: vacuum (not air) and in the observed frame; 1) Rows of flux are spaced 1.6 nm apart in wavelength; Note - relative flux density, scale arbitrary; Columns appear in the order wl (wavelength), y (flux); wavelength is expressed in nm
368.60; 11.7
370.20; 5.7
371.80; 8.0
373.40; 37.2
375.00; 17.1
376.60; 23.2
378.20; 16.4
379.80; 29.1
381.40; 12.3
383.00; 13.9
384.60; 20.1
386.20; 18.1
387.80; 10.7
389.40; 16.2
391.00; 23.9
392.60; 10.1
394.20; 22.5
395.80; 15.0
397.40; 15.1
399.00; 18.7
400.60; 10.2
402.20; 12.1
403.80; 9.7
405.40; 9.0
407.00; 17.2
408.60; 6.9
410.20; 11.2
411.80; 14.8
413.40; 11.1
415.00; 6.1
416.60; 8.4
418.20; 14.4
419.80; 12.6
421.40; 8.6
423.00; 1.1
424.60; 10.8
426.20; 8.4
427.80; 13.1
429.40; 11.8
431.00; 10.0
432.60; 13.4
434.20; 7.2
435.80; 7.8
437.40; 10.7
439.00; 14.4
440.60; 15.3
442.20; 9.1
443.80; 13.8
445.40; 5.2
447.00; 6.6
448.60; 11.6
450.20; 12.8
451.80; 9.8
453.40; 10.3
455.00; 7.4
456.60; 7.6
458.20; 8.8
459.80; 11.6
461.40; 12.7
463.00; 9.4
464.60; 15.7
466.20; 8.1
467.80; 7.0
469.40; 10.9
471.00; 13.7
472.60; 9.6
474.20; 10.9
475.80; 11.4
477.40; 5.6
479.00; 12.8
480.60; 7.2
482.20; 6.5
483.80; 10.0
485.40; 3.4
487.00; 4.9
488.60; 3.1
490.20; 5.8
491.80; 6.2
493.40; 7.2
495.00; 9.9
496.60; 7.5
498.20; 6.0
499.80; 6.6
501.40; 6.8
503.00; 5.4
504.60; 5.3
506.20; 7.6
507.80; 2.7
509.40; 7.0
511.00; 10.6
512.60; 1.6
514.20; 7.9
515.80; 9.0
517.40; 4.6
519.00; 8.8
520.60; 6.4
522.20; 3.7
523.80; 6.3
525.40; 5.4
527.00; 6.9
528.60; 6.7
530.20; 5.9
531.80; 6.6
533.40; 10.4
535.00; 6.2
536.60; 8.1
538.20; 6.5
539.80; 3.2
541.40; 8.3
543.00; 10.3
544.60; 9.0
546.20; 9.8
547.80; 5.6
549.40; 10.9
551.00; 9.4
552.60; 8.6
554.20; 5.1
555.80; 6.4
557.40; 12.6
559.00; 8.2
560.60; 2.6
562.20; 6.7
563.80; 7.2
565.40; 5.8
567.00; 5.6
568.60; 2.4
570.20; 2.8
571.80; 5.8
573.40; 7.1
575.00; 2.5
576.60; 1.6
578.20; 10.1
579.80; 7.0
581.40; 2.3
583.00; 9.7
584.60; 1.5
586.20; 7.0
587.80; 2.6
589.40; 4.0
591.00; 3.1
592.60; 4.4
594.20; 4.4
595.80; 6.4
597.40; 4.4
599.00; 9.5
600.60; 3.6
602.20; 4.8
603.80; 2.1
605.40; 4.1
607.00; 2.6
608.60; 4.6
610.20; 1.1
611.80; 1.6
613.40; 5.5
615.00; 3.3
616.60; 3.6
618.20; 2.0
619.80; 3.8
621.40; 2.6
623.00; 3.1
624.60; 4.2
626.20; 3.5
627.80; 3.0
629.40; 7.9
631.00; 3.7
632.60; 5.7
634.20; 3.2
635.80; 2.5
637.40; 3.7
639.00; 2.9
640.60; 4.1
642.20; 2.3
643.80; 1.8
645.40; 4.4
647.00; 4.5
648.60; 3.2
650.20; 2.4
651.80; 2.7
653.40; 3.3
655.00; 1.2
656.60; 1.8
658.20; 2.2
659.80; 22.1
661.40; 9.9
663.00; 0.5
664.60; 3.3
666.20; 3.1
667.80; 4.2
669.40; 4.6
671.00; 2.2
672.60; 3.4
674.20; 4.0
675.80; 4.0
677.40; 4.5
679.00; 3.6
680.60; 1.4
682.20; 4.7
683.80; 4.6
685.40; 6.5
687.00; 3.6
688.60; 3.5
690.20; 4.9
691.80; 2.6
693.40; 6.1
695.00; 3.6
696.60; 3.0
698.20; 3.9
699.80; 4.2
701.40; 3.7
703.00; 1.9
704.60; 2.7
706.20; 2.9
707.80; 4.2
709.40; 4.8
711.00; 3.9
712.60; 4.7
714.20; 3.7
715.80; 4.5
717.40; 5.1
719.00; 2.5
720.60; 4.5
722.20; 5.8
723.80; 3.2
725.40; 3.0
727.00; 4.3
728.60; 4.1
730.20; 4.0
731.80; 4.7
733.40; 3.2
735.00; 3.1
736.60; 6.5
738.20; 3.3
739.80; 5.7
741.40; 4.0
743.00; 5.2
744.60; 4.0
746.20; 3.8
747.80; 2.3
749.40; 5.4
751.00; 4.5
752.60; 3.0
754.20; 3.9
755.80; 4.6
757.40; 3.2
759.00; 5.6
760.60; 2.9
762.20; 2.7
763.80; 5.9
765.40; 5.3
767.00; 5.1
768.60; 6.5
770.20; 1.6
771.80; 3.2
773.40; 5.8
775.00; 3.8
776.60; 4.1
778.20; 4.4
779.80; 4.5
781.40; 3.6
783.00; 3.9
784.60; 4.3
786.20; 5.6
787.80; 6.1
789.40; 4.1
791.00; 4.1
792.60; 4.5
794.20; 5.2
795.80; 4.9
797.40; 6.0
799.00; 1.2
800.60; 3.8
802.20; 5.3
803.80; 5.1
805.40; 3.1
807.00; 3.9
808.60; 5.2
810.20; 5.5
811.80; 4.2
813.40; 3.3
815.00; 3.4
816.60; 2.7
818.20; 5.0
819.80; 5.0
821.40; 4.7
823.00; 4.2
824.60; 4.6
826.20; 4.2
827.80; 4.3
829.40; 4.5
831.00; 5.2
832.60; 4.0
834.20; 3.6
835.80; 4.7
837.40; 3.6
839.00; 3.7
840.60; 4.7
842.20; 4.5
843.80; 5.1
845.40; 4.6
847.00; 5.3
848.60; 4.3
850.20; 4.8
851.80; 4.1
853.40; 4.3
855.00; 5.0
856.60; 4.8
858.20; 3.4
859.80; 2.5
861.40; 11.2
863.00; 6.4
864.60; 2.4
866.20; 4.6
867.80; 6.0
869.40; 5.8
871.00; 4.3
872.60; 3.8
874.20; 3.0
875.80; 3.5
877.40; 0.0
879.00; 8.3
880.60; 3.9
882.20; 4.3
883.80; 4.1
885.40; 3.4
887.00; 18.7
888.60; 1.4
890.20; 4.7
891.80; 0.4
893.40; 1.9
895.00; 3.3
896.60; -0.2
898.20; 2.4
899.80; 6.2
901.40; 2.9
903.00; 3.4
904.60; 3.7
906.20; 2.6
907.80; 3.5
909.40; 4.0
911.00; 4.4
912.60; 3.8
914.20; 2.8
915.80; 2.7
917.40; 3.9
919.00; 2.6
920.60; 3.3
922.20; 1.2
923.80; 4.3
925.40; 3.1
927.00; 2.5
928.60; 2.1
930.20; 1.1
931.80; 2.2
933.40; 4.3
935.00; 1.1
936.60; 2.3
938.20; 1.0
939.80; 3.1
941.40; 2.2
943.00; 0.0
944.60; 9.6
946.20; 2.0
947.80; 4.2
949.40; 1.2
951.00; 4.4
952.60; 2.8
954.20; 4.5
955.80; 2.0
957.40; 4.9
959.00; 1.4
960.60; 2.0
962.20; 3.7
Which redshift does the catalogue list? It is 0.771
